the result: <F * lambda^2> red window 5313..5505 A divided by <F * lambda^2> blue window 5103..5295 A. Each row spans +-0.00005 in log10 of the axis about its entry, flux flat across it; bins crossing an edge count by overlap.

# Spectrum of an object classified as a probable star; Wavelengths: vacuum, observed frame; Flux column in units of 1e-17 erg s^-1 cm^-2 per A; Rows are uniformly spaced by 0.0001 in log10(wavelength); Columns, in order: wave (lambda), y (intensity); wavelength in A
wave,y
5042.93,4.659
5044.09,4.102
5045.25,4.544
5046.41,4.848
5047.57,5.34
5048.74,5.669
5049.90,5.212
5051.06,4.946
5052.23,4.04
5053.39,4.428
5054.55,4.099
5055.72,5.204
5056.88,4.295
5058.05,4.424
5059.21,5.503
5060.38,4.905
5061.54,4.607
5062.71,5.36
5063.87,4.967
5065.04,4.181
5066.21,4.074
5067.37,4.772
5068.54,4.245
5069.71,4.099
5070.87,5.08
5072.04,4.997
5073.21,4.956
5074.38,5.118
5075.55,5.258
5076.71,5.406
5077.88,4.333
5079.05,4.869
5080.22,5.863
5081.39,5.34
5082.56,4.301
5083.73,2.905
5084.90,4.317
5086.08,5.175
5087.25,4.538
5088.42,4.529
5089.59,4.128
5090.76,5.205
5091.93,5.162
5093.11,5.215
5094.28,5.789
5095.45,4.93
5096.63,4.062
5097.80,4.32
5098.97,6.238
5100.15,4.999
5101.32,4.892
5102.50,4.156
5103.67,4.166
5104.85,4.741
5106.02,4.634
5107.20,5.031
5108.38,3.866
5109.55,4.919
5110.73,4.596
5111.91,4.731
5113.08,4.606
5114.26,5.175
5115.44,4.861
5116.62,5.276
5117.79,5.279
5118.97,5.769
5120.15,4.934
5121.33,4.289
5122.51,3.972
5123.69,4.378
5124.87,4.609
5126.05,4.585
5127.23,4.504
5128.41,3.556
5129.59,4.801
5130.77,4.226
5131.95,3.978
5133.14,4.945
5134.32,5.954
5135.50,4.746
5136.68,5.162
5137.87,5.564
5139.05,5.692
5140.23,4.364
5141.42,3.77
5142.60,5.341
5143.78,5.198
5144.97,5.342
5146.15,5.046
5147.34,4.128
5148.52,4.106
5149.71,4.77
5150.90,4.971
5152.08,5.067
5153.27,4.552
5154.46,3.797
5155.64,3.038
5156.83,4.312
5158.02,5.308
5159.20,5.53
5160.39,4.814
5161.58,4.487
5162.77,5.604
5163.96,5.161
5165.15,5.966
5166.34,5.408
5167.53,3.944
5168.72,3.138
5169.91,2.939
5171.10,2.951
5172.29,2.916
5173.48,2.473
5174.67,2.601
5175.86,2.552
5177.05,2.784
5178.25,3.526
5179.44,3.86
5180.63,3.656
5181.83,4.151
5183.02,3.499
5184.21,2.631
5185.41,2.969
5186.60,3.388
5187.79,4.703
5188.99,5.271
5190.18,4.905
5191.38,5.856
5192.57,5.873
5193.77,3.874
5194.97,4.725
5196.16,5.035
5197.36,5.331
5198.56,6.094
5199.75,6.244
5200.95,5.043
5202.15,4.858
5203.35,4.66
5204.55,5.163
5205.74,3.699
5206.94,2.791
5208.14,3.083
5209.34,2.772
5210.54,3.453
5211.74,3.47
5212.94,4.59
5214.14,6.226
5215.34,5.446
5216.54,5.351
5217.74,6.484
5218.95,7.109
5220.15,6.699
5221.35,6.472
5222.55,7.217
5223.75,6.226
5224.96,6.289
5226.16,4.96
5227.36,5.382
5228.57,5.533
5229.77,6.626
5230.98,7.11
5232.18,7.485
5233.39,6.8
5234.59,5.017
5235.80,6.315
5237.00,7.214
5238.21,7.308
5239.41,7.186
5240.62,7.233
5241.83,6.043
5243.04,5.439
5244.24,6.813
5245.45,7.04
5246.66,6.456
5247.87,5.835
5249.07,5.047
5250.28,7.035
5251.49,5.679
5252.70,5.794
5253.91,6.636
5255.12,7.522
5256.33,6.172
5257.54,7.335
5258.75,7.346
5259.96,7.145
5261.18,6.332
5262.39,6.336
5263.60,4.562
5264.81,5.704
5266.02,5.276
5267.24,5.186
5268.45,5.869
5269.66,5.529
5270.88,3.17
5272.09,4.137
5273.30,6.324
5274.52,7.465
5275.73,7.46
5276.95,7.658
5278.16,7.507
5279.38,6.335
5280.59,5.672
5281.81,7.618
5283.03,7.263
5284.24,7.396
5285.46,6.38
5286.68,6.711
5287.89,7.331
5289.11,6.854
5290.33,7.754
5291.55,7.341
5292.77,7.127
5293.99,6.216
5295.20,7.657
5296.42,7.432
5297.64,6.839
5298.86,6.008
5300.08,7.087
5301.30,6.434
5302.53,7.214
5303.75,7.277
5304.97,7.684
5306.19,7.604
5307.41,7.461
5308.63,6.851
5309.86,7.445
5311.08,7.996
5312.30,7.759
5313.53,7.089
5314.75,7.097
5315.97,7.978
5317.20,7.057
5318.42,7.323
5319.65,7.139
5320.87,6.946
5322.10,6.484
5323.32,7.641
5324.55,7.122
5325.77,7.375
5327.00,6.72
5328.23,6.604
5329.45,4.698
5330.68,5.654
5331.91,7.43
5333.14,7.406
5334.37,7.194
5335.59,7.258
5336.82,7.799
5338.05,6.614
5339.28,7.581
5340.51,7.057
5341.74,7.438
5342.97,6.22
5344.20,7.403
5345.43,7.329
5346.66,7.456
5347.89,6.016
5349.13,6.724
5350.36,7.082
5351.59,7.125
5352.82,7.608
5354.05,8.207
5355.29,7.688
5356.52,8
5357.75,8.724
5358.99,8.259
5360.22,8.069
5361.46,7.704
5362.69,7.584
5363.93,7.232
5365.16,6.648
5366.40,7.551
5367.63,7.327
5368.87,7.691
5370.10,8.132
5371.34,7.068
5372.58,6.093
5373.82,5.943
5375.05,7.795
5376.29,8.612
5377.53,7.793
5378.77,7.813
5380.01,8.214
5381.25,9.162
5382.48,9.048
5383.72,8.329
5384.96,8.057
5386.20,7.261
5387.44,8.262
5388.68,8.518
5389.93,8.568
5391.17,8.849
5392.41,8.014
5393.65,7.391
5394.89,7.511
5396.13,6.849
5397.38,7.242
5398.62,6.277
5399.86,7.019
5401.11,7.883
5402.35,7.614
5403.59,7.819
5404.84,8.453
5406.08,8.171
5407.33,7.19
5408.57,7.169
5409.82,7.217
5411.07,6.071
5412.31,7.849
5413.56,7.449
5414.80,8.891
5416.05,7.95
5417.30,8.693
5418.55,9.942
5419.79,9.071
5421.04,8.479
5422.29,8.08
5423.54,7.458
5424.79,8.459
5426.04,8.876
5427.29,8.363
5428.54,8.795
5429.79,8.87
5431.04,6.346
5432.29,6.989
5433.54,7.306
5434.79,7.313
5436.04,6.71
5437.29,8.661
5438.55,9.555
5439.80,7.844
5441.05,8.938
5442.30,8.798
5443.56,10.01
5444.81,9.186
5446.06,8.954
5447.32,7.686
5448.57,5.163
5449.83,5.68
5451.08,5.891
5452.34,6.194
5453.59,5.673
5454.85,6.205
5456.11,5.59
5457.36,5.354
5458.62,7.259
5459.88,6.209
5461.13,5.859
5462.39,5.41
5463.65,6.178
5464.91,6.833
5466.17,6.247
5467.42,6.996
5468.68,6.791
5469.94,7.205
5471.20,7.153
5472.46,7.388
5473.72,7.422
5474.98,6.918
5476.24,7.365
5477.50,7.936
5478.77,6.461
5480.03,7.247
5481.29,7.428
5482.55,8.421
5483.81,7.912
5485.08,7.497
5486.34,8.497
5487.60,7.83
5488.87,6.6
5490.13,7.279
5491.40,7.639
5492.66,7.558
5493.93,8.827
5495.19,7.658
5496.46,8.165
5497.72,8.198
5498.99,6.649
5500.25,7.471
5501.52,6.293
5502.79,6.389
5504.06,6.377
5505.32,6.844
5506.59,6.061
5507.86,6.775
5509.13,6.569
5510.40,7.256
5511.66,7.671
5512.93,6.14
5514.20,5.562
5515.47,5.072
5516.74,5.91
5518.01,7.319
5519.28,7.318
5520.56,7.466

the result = 1.5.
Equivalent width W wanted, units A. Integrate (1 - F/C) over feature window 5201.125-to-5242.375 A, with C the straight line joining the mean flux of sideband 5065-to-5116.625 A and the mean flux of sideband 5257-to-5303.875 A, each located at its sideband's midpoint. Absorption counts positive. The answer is 2.5 A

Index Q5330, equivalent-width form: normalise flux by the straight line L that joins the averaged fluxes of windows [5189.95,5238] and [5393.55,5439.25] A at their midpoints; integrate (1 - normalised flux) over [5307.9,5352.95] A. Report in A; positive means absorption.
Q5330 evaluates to -1.6 A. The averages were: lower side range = 5.46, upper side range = 7.84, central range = 7.07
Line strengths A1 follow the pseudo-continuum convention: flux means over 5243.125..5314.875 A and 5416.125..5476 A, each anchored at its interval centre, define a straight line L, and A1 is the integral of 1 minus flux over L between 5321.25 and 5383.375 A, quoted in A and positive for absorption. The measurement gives -3.1 A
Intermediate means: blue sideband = 6.66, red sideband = 7.43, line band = 7.35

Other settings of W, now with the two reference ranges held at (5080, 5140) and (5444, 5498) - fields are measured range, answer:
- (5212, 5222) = -0.9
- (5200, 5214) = 3.4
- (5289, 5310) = -4.0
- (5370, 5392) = -5.0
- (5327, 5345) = -1.9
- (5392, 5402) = -1.0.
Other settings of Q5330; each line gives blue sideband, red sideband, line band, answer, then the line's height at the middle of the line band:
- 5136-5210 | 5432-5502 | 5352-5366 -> -3.6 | 6.2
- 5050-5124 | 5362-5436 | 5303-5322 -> -1.1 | 6.96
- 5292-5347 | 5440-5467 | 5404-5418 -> -1.7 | 6.92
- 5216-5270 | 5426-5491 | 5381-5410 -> -3.4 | 7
